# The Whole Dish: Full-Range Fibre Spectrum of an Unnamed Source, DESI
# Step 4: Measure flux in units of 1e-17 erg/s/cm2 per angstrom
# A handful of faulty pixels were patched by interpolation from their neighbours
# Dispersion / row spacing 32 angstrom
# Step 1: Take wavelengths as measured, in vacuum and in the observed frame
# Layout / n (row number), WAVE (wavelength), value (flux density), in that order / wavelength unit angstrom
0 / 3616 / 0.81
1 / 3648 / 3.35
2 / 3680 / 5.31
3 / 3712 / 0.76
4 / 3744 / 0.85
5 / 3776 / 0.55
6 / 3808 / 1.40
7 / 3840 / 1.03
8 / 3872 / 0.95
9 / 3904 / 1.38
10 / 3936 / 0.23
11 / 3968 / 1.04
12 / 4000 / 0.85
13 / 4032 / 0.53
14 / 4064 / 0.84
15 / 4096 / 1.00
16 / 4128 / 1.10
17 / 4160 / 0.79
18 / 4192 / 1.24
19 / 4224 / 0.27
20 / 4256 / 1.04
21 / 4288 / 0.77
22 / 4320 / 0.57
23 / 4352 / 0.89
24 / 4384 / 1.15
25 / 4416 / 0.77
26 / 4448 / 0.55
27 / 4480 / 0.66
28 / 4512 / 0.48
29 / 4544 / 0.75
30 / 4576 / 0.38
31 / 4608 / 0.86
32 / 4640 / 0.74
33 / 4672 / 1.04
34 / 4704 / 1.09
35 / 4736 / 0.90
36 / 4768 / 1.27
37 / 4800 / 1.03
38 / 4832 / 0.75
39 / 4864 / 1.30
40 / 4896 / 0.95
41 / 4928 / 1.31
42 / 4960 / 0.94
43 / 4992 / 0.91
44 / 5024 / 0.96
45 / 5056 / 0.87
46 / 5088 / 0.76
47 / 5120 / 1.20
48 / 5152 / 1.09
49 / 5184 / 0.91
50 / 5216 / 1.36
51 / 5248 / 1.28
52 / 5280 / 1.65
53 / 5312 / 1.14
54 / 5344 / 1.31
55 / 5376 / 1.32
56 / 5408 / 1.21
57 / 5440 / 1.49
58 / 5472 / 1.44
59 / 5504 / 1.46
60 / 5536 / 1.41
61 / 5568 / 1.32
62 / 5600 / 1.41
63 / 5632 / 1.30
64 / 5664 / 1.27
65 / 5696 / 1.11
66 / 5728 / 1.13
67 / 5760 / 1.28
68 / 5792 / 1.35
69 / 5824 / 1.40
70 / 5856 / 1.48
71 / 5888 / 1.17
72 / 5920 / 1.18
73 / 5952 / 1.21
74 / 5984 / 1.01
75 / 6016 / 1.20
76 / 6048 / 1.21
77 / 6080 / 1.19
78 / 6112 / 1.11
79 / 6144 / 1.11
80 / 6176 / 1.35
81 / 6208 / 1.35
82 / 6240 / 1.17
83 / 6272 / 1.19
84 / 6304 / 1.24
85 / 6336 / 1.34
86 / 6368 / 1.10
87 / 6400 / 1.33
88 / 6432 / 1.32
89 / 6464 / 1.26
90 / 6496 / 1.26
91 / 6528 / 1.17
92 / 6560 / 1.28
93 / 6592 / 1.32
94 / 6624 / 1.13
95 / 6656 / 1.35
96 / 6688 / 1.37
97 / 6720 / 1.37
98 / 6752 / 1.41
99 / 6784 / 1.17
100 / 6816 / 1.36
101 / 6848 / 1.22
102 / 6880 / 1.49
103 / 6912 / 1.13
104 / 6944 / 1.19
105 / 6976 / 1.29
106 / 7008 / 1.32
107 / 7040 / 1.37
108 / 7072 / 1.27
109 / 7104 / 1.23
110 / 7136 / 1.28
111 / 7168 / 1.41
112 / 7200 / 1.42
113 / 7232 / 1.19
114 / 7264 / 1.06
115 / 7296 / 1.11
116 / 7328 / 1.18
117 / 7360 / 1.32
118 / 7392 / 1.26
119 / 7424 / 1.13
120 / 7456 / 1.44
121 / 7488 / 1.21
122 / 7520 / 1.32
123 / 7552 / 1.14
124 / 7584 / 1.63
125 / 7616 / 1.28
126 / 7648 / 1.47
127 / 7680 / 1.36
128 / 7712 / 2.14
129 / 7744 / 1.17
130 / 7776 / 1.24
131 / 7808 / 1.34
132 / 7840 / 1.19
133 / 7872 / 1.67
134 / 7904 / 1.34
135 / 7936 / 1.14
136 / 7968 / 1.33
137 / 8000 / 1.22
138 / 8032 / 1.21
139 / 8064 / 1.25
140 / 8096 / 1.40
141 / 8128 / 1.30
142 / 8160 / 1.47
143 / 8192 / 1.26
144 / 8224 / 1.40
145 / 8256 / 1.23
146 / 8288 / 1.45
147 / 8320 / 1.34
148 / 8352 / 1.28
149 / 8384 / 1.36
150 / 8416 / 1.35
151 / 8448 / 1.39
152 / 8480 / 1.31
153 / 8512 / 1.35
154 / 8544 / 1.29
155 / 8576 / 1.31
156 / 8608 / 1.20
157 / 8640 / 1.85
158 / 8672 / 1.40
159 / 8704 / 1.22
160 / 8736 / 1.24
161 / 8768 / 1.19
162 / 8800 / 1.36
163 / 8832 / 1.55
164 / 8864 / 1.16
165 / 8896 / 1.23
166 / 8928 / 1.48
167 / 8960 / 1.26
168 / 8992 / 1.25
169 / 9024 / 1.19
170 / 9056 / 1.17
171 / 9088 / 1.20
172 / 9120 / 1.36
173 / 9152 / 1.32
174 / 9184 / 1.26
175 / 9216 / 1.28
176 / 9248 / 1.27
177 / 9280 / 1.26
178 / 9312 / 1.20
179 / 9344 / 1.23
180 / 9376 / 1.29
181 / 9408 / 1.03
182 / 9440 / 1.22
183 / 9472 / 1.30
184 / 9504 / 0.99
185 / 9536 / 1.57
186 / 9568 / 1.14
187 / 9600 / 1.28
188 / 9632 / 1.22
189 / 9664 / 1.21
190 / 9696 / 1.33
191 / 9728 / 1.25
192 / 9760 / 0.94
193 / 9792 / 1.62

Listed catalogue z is 0.17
